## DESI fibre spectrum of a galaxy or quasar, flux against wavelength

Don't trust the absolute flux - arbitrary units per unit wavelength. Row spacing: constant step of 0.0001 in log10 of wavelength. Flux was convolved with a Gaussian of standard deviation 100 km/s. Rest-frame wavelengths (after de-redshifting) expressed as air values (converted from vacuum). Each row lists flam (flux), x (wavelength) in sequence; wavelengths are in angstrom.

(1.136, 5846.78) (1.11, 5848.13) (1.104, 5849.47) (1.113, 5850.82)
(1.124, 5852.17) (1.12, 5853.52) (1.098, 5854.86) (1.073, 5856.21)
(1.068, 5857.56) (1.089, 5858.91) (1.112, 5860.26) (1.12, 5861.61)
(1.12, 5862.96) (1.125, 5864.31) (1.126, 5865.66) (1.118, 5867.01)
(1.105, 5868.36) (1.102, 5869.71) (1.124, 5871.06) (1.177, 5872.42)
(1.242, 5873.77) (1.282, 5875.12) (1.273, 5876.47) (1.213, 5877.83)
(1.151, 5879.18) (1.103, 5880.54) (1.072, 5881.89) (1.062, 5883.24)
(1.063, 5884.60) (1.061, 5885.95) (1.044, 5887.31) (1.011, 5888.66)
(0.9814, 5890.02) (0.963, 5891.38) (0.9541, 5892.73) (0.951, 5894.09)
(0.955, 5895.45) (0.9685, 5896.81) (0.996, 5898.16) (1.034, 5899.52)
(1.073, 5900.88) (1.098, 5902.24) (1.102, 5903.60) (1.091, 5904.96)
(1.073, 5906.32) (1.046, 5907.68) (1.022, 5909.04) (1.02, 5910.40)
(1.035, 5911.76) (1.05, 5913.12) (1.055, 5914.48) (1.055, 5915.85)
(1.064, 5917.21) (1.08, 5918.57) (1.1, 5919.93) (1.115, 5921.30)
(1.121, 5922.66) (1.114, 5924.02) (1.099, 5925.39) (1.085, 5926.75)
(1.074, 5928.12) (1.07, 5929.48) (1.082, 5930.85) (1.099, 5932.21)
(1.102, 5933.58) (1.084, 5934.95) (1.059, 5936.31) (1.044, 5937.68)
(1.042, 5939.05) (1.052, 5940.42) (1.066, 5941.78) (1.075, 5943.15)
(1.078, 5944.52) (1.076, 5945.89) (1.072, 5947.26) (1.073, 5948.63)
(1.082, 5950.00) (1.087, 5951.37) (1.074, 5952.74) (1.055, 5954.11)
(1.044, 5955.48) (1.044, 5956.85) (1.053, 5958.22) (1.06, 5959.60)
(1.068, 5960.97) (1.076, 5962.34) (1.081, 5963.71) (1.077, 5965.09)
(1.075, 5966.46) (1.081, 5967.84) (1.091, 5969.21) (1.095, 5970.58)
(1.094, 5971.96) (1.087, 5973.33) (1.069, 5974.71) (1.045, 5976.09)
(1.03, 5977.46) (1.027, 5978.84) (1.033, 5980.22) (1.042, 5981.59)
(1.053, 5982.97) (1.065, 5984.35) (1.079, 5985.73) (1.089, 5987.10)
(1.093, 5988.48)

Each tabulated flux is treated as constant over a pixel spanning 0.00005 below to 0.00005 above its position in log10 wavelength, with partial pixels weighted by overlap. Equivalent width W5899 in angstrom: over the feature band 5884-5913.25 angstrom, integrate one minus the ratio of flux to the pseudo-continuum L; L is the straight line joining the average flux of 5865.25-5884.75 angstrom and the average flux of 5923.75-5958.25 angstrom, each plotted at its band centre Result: 2.5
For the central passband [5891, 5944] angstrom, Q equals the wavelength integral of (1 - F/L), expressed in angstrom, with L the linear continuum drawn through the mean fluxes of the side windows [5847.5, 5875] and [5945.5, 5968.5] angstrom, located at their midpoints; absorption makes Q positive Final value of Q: 1.7 angstrom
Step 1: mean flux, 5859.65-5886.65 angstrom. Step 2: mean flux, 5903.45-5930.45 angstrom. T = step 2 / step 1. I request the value 0.94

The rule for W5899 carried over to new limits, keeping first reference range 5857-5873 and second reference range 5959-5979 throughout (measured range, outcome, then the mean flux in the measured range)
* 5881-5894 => 1.0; 1.02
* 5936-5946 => 0.2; 1.06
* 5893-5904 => 0.8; 1.02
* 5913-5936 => 0.1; 1.09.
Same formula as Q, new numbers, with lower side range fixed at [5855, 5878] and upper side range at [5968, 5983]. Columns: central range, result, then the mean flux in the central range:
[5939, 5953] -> 0.2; 1.07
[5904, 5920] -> 0.8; 1.06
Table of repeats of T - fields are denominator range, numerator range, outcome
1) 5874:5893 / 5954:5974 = 0.98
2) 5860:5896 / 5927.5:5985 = 0.97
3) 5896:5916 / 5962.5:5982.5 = 1.02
